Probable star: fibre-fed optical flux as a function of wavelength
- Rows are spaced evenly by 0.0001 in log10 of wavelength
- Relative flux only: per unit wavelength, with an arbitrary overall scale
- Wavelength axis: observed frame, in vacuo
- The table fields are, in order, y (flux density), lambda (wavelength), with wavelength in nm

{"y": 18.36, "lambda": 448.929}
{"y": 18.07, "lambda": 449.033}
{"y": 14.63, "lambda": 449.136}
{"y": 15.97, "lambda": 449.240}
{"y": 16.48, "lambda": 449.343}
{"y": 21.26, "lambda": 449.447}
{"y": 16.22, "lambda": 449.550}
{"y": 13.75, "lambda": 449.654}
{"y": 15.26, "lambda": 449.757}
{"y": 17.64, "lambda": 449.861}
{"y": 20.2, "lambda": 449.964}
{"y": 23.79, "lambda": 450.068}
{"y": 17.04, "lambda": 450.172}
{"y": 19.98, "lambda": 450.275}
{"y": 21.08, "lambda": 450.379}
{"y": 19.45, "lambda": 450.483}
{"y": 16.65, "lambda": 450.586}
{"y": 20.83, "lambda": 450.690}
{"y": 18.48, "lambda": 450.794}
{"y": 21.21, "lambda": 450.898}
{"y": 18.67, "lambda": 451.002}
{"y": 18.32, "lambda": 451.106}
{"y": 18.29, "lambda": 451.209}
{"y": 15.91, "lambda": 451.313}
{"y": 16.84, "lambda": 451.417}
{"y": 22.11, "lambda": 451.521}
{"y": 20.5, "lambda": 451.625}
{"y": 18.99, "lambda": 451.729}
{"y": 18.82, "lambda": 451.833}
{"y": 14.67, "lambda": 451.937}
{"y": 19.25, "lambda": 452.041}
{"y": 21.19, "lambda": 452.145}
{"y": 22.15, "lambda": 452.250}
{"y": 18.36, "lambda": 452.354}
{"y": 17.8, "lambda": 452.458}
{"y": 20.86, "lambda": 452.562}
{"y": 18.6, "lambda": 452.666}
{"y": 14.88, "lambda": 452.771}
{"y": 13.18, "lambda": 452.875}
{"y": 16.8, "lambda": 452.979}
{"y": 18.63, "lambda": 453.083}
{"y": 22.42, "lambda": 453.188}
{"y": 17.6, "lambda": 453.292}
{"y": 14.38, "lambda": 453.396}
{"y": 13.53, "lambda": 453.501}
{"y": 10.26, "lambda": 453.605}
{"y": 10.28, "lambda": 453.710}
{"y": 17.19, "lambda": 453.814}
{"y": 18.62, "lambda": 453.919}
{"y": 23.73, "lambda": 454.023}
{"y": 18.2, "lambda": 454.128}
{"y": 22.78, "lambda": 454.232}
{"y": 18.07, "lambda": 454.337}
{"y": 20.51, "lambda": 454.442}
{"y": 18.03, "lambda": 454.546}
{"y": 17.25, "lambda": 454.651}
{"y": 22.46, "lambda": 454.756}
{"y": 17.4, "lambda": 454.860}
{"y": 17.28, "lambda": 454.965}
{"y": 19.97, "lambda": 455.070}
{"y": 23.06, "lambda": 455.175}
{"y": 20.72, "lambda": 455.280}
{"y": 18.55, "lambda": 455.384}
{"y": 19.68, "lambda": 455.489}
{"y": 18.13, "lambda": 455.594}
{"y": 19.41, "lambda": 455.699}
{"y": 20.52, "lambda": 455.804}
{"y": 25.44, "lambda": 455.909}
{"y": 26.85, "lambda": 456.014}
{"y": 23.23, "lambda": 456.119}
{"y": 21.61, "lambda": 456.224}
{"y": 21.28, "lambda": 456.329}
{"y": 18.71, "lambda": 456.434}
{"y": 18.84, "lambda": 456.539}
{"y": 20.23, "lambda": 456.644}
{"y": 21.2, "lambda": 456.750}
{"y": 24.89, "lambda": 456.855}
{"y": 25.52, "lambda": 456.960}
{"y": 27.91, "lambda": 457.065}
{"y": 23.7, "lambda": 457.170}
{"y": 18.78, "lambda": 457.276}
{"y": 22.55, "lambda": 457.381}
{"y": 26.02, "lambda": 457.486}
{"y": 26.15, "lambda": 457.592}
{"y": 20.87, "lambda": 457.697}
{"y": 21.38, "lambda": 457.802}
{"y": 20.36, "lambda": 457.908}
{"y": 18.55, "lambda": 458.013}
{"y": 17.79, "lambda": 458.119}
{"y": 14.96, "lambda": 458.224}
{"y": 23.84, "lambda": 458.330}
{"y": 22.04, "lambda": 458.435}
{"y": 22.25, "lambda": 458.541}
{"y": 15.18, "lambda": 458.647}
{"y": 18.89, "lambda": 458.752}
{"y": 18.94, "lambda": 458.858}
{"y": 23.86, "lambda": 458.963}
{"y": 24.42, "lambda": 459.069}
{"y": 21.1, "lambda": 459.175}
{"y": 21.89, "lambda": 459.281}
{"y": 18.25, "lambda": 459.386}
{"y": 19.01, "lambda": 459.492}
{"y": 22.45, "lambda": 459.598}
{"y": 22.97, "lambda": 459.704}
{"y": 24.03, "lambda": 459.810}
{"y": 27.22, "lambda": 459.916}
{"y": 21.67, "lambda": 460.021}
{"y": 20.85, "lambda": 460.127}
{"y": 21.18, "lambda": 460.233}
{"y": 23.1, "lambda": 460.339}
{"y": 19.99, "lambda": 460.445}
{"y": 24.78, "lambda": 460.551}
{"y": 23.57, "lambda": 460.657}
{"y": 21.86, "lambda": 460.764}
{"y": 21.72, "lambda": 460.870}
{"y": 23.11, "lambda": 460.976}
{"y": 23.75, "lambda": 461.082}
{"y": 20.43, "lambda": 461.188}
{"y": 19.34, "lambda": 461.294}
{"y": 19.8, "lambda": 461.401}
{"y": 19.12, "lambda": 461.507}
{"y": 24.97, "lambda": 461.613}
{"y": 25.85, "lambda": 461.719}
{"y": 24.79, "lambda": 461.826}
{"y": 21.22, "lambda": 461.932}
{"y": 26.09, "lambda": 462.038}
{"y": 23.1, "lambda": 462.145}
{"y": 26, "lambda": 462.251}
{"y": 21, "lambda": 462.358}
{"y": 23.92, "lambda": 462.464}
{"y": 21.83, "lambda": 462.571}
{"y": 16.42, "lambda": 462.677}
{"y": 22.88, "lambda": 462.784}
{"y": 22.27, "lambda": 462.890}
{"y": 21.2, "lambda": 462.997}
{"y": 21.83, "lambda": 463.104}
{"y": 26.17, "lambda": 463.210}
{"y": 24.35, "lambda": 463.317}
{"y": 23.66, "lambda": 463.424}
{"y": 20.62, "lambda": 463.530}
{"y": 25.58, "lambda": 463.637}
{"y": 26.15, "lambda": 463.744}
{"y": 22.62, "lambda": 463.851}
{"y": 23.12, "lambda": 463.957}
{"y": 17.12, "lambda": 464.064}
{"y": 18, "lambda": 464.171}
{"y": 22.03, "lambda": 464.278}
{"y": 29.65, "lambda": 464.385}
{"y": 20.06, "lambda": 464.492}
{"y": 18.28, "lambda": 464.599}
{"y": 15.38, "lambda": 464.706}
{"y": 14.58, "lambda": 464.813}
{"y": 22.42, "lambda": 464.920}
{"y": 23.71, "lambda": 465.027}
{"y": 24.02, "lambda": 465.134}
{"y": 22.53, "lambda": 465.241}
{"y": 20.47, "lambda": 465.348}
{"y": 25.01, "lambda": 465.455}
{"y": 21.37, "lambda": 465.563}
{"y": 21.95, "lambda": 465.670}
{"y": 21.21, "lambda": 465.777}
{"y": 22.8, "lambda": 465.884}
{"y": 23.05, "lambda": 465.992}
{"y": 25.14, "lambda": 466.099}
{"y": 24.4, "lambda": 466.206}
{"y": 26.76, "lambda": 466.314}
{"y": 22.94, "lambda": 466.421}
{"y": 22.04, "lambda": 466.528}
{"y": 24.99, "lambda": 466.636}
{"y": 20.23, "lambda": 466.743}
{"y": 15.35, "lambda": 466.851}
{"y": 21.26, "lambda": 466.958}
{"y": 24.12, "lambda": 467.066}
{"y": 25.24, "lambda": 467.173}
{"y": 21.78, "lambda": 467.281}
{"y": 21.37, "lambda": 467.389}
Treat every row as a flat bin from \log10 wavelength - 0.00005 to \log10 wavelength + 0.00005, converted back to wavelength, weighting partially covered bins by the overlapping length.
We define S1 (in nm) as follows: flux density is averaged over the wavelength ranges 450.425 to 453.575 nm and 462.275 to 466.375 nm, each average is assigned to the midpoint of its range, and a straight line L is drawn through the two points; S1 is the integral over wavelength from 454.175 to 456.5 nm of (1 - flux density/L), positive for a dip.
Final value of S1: -0.14 nm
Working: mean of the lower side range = 18.3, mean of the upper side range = 22.2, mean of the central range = 20.5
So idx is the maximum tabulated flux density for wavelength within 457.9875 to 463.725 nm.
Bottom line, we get 27.22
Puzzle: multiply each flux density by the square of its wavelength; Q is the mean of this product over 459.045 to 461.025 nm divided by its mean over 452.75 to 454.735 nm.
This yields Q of 1.3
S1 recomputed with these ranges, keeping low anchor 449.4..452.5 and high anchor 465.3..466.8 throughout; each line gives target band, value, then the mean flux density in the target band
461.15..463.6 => -0.06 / 22.5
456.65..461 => -0.19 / 21.9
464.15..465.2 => 0.08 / 20.9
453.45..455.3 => 0.14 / 18.3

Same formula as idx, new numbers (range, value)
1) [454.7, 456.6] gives 26.85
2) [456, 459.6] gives 27.91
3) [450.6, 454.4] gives 23.73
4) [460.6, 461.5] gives 23.75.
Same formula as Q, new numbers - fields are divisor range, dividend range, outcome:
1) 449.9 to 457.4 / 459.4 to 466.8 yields 1.20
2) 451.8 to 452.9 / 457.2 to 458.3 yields 1.17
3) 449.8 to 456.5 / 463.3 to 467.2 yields 1.23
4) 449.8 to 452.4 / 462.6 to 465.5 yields 1.20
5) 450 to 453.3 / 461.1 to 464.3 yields 1.25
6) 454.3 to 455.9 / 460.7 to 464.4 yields 1.19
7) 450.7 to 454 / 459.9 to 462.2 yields 1.32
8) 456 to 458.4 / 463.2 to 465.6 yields 1.04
